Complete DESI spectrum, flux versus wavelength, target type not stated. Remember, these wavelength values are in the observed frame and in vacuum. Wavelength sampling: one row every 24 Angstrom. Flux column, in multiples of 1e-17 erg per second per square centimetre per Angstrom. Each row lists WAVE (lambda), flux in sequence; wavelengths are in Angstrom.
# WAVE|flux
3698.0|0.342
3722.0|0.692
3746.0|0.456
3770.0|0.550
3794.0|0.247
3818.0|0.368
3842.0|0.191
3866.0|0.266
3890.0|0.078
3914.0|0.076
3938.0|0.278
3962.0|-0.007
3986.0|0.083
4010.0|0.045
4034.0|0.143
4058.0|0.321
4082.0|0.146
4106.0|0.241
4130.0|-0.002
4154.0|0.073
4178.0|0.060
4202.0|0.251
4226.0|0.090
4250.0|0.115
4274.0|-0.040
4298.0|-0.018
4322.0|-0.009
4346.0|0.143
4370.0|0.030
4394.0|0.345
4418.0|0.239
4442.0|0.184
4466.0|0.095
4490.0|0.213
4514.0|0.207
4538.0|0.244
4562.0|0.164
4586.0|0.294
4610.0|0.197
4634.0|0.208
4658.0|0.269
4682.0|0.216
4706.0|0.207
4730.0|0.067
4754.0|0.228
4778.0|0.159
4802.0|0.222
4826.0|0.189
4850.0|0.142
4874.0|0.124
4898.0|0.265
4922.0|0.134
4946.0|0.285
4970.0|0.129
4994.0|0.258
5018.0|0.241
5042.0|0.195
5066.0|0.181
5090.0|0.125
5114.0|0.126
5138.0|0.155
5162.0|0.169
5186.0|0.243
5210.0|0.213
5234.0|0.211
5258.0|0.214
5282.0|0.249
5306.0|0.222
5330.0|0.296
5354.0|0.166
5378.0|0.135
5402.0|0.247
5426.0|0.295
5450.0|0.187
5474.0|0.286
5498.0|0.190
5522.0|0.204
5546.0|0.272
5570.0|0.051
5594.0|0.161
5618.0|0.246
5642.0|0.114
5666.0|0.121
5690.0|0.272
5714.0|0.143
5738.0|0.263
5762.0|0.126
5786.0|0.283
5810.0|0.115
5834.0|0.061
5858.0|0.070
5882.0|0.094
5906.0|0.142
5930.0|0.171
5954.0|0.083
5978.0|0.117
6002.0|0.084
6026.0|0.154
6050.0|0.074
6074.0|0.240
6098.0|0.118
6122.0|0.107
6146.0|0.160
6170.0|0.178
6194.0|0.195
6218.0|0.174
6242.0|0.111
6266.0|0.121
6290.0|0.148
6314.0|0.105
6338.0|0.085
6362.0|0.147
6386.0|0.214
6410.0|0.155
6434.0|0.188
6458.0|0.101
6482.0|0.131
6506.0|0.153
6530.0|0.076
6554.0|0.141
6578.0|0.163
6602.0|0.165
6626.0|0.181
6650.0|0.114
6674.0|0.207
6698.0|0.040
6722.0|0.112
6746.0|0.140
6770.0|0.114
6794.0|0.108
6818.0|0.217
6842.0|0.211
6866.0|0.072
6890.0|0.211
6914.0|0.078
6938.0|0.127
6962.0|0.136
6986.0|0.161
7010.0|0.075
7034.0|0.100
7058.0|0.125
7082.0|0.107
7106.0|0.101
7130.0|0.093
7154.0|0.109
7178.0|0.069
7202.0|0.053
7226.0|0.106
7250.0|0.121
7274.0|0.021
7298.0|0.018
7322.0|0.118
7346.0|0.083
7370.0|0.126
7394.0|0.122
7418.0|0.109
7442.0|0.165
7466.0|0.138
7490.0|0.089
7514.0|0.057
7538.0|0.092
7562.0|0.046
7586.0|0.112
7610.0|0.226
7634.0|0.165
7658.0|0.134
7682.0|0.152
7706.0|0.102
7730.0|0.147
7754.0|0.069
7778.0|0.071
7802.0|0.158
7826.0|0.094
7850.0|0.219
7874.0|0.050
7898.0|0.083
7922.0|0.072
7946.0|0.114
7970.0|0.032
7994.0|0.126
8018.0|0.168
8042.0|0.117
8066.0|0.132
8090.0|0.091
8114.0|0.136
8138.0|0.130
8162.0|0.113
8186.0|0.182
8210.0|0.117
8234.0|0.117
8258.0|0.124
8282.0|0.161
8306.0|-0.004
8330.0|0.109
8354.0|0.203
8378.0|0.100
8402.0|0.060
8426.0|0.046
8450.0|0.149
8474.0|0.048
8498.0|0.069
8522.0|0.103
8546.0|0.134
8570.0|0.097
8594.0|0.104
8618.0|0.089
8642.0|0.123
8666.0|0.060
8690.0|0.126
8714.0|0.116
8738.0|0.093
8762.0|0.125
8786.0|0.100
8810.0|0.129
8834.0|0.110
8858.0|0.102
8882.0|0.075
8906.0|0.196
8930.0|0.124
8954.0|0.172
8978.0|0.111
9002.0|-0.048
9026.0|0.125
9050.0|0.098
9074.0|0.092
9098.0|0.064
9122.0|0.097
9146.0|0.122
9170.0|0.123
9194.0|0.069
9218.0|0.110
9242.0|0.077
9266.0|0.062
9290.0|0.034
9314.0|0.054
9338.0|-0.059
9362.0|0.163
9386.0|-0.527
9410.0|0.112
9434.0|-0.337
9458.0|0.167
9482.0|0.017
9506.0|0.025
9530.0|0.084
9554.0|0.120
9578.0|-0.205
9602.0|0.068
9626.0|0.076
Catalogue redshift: 0.179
